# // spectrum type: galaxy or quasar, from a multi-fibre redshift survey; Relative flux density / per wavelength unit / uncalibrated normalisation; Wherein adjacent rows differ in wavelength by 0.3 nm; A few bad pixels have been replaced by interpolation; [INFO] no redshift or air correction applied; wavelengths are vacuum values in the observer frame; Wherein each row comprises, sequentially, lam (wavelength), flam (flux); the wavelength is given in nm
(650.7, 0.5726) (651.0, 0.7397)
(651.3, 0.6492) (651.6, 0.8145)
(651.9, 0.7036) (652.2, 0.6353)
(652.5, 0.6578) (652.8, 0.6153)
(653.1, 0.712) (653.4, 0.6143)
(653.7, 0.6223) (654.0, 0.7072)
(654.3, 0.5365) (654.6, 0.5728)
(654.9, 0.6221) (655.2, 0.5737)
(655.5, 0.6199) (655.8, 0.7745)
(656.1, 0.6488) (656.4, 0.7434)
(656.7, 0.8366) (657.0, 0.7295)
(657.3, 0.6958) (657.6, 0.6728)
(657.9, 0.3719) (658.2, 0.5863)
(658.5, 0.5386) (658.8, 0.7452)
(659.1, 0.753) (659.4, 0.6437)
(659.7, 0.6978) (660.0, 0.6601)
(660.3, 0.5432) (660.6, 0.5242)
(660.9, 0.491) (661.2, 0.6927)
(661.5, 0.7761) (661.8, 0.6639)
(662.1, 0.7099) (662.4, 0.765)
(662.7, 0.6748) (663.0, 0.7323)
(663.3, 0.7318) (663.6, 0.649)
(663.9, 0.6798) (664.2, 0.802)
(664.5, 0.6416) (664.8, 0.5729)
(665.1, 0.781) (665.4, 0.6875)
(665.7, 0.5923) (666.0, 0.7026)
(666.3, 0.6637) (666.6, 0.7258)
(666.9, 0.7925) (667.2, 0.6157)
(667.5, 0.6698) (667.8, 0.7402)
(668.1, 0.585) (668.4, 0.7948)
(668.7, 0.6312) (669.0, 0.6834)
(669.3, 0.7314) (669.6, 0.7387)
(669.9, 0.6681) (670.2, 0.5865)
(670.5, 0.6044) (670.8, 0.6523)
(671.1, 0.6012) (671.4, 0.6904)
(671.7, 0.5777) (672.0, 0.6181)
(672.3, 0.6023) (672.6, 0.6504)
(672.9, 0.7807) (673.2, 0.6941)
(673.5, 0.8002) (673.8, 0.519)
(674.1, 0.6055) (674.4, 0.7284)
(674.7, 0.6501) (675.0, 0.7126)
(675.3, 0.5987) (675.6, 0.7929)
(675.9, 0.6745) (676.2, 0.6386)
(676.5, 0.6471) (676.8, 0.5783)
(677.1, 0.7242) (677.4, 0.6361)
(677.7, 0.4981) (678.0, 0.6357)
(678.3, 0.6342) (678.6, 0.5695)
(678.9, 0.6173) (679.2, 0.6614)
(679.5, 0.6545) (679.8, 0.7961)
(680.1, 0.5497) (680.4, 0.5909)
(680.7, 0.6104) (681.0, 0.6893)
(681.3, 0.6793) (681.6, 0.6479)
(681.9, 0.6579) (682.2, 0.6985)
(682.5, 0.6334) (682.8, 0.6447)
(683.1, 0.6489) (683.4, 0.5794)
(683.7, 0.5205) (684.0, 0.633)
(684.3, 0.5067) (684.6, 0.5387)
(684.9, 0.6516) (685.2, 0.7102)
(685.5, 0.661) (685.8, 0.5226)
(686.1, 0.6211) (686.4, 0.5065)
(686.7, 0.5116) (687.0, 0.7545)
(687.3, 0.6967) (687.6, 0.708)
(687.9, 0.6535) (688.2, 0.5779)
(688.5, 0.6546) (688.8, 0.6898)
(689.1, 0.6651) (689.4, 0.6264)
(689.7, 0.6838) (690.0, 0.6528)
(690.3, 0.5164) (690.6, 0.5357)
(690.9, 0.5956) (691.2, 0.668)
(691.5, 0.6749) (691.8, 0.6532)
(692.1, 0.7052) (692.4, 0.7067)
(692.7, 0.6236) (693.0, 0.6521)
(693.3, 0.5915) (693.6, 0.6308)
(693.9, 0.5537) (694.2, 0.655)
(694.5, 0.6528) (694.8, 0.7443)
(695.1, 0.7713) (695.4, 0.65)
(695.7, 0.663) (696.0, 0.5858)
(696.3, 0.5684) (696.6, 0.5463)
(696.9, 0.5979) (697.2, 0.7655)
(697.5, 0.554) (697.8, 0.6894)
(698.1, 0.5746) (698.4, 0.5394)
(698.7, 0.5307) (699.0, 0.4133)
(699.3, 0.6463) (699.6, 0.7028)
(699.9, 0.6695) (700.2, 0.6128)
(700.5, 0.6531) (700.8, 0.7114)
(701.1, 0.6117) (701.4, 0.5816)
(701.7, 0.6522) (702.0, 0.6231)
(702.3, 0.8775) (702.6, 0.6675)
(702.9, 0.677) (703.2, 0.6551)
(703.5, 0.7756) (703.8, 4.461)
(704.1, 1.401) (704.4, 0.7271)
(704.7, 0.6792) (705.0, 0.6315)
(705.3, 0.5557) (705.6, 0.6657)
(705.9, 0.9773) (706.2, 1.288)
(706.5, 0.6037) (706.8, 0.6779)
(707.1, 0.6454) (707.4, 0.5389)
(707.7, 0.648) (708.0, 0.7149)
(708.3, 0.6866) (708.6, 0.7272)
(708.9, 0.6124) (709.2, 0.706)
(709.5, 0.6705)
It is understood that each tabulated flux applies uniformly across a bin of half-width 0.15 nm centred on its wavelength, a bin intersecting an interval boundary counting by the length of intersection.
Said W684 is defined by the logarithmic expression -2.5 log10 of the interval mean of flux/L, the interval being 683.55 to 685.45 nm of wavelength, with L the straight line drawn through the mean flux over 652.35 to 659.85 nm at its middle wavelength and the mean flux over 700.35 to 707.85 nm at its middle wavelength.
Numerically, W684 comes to 0.300 mag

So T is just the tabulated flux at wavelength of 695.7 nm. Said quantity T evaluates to 0.663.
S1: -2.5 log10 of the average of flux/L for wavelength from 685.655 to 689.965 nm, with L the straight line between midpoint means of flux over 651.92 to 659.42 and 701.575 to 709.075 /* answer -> 0.26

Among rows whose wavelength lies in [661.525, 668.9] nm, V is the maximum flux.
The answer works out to 0.802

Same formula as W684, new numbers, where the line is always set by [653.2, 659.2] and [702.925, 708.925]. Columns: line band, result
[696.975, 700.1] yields 0.42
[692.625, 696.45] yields 0.33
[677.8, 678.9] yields 0.26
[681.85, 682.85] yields 0.21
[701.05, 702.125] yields 0.42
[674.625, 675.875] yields 0.10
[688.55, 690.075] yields 0.25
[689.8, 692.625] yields 0.32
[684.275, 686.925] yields 0.35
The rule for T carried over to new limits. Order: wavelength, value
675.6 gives 0.7929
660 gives 0.6601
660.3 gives 0.5432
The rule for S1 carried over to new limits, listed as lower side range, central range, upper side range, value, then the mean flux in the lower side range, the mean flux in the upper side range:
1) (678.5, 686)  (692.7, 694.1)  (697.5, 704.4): 0.23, 0.627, 0.842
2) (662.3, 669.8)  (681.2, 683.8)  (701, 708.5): 0.21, 0.695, 0.882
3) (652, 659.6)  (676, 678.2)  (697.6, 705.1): 0.18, 0.65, 0.83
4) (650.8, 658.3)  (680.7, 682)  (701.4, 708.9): 0.18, 0.658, 0.886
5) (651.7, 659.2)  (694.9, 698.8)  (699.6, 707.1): 0.34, 0.652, 0.884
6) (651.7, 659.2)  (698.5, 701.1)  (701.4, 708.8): 0.37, 0.652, 0.89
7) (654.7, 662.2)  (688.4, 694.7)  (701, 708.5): 0.27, 0.652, 0.882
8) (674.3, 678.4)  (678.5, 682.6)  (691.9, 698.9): 0.00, 0.653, 0.631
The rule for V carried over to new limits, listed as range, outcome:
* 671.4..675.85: 0.8002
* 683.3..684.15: 0.633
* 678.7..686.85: 0.7961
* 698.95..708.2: 4.461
